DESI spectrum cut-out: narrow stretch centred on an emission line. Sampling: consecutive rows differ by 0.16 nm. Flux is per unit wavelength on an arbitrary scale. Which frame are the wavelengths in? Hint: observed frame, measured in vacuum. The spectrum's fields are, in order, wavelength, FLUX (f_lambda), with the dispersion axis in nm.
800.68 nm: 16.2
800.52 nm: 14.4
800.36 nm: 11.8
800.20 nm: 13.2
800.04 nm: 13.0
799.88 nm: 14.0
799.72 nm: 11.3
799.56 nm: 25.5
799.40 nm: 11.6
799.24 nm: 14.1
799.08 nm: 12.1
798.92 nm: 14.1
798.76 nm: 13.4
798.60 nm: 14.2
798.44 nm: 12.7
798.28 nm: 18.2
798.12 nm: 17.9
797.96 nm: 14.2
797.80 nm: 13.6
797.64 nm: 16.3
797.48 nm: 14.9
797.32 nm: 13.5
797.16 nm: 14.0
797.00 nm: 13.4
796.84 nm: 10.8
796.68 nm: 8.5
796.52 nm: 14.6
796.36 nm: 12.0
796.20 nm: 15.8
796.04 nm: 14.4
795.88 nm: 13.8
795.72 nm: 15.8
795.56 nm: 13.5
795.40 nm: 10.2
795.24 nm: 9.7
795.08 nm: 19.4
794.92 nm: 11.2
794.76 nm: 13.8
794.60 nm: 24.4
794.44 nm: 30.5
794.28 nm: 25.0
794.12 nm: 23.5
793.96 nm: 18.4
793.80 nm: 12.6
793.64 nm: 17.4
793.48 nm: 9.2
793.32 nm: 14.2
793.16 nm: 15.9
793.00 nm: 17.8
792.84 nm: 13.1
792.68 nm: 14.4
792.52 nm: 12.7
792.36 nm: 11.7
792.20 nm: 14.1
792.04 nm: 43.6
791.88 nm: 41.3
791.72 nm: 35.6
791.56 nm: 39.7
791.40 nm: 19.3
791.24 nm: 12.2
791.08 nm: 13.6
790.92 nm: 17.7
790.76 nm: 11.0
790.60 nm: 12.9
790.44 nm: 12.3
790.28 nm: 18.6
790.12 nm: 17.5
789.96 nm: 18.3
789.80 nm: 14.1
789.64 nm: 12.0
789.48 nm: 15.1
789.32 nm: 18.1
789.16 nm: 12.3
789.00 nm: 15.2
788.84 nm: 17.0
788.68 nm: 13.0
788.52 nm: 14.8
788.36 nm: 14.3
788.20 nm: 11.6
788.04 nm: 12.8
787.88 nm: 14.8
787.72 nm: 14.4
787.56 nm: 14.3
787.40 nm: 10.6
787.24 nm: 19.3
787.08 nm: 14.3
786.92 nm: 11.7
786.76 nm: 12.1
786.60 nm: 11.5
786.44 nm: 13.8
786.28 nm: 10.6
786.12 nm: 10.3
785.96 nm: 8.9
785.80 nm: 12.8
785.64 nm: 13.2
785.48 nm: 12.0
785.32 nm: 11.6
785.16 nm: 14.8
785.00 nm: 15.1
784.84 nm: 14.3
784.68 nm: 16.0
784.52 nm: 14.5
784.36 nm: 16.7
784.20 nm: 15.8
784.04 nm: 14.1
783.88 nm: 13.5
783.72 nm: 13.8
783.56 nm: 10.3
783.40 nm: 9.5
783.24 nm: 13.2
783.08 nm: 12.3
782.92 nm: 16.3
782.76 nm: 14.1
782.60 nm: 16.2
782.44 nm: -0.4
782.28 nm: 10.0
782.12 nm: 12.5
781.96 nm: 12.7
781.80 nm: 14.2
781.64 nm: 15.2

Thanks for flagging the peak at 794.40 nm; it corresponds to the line [N II] 6583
